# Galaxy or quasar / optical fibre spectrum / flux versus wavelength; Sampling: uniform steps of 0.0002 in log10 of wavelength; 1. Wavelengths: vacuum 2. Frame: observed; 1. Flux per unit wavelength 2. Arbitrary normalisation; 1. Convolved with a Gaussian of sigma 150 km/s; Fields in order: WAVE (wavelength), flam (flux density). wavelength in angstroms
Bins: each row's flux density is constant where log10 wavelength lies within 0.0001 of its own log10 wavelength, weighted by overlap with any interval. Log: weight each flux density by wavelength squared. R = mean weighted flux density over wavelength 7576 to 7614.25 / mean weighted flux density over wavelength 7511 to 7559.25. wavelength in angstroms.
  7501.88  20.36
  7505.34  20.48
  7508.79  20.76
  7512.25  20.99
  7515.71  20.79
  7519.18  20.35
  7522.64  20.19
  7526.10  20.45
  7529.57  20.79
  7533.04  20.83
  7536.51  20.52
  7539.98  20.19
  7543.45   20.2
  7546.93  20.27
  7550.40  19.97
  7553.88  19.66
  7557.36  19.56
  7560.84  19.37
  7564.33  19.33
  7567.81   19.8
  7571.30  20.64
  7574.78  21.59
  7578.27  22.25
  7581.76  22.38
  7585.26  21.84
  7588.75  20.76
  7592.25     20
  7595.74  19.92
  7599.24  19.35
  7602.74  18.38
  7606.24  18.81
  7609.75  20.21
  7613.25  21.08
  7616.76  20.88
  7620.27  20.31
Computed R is 1.0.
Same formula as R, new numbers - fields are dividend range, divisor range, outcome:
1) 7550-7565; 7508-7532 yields 0.96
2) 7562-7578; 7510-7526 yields 1.01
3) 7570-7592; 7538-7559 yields 1.08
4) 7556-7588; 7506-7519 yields 1.02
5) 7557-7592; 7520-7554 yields 1.03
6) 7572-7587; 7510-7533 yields 1.08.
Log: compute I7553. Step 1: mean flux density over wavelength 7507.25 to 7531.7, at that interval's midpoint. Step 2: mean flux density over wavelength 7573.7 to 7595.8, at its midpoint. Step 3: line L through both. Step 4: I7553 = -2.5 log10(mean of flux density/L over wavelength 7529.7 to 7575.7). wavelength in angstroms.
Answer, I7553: 0.04 mag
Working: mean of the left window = 20.6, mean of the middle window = 20.1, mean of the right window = 21.3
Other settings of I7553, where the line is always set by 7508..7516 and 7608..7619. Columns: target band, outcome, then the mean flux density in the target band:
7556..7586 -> 0.00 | 20.7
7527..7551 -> 0.02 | 20.4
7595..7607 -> 0.09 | 19.1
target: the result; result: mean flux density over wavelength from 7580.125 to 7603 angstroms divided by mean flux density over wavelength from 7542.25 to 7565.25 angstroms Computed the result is 1.04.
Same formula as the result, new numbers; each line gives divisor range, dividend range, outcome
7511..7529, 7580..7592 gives 1.04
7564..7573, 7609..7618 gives 1.04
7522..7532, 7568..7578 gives 1.03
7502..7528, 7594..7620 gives 0.96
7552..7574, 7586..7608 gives 0.99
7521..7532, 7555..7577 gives 0.98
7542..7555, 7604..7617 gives 1.00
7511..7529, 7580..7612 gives 0.98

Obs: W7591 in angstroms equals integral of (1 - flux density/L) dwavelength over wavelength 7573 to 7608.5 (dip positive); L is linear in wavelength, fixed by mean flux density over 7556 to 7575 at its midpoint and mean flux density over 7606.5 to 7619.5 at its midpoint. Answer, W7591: -0.5 angstroms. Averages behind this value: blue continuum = 19.9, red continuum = 20.5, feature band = 20.5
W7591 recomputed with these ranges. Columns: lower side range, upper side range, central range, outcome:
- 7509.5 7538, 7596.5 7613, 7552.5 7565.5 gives 0.4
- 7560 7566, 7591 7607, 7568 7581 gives -1.4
